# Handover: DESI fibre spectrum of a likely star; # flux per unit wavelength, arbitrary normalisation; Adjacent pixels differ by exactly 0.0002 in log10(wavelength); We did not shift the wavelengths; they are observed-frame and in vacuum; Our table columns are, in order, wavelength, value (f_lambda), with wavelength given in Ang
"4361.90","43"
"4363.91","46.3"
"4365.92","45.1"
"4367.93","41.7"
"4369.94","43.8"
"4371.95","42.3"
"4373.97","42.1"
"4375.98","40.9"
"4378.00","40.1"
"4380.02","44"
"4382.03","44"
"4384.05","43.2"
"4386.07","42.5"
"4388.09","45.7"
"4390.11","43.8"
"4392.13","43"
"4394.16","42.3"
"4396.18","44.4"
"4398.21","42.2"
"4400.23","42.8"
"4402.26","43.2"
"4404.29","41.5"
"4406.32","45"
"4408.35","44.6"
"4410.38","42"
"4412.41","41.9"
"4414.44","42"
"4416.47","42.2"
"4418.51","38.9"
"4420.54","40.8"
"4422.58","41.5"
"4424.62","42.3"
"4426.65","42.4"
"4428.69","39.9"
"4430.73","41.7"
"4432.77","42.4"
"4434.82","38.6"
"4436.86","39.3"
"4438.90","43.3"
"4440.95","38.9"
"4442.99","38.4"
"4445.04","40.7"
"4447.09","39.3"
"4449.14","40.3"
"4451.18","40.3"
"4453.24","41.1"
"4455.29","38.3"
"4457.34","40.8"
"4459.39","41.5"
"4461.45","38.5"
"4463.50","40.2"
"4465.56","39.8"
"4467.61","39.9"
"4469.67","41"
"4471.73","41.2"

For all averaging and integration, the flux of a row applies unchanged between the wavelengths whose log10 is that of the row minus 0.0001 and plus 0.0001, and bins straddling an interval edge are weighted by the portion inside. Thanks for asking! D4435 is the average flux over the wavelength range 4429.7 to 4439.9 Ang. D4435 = 41.1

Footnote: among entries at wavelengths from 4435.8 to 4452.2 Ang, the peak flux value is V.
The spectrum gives 43.3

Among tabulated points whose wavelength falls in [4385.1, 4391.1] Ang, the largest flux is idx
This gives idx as 45.7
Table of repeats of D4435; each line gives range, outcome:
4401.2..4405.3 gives 42.3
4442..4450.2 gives 39.7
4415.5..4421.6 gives 40.6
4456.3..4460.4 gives 41.2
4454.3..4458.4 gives 39.6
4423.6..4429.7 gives 41.6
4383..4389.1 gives 43.8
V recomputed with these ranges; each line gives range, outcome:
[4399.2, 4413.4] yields 45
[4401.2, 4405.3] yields 43.2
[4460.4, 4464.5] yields 40.2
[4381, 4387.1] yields 44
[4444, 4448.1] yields 40.7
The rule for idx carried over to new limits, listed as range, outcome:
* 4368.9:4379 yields 43.8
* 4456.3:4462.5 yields 41.5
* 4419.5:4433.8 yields 42.4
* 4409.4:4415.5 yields 42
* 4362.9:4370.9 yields 46.3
